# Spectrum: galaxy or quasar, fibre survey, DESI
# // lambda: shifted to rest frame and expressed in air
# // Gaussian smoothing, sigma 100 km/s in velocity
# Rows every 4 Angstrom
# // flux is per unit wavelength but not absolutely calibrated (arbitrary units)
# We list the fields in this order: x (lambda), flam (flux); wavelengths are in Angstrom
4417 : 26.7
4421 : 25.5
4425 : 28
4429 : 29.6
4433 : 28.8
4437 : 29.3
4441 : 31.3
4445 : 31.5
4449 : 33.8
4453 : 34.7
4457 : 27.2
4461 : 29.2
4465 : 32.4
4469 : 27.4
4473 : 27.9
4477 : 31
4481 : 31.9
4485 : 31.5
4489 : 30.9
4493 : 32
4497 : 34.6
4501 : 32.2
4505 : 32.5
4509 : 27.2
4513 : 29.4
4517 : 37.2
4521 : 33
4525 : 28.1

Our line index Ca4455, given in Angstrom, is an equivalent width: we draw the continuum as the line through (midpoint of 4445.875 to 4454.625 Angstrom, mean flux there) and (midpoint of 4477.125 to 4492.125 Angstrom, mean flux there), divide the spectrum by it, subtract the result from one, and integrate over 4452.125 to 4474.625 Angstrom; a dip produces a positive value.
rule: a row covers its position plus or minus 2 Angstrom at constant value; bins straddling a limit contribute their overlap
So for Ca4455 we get 2.3 Angstrom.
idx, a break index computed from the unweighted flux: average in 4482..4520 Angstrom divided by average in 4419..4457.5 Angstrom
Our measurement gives 1.06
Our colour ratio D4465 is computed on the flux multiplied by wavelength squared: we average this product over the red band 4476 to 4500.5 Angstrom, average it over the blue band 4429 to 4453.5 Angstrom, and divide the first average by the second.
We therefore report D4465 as 1.0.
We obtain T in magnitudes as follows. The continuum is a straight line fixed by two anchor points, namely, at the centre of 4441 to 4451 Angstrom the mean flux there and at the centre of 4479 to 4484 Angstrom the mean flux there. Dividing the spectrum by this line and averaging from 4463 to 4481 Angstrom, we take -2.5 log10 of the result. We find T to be 0.072 mag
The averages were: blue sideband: 32.4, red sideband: 31.8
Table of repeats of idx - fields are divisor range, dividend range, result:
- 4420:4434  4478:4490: 1.12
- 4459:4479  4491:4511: 1.07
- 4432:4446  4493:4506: 1.09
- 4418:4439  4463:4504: 1.11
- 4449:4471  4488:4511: 1.04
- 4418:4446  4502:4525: 1.09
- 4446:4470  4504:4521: 1.02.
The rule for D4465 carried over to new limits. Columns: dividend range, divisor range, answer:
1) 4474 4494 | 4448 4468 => 1.02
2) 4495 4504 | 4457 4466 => 1.14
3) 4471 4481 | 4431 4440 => 1.04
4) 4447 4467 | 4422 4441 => 1.10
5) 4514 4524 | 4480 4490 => 1.09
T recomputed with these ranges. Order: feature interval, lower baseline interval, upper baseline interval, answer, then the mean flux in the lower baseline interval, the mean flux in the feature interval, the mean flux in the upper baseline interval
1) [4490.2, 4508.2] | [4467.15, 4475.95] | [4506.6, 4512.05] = -0.16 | 28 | 32.4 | 28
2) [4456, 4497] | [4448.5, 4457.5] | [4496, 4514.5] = 0.05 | 32.4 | 30.4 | 31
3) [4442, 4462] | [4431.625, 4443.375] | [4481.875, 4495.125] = -0.04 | 29.9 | 31.4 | 31.5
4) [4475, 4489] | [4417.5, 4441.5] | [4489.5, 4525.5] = -0.02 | 28.5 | 31.4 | 31.9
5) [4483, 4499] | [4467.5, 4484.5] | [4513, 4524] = -0.04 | 29.8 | 32.2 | 33.4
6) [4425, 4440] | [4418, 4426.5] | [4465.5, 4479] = -0.08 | 26.7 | 29.2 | 29.2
